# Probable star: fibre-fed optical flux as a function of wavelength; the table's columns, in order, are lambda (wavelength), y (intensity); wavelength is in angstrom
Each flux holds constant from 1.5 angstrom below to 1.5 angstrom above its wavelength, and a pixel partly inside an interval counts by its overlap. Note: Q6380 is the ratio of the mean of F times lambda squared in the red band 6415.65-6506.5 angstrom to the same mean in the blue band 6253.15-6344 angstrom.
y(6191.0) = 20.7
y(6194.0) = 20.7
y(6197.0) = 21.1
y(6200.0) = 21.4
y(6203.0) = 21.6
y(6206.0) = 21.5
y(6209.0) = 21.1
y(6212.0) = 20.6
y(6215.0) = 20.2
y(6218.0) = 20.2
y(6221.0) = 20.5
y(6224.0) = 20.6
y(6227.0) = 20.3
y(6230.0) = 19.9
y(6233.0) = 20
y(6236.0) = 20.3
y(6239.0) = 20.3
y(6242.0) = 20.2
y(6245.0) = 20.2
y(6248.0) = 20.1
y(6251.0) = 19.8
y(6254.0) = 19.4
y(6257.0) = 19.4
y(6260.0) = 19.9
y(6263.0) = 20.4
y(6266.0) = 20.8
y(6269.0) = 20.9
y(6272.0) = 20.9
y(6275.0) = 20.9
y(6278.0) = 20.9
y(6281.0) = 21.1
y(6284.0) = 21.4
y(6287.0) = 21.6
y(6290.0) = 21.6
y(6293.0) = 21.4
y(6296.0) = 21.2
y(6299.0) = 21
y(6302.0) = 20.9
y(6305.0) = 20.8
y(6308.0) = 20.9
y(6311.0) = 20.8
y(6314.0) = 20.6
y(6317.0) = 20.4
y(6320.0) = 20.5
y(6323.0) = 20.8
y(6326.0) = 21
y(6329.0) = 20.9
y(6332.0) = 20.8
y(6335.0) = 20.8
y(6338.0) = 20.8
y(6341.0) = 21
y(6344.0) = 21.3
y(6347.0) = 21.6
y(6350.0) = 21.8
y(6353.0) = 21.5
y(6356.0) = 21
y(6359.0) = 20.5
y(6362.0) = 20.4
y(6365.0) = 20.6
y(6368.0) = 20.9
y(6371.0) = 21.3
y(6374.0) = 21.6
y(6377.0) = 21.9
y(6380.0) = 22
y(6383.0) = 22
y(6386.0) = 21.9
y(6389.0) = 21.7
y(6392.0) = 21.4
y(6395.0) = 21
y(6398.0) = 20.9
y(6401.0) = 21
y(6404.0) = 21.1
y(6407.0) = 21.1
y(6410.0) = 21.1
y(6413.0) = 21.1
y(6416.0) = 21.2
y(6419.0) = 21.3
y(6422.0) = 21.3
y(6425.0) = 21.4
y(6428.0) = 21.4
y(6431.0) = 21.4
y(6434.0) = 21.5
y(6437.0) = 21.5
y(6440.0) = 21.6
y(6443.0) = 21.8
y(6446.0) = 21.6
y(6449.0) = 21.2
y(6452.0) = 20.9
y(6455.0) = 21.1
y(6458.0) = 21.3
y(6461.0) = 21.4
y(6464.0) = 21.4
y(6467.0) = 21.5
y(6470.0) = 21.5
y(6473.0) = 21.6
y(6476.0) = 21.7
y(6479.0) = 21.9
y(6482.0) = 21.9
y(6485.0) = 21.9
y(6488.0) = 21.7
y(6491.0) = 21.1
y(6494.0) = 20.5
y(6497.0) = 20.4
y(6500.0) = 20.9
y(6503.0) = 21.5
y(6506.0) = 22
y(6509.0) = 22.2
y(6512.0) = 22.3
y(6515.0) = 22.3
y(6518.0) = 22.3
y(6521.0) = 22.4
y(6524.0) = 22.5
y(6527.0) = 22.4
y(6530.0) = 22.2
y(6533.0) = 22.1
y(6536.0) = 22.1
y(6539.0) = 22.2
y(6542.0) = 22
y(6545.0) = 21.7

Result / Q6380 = 1.1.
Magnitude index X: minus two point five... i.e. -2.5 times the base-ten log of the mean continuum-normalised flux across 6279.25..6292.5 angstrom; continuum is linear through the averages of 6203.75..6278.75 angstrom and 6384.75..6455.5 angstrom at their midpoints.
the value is -0.041 mag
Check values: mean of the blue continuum 20.4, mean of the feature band 21.4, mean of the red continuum 21.3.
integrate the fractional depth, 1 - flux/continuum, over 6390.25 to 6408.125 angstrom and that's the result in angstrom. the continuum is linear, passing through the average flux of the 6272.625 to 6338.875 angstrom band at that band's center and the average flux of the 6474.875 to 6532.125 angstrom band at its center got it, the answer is 0.22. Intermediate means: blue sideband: 21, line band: 21.1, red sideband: 21.8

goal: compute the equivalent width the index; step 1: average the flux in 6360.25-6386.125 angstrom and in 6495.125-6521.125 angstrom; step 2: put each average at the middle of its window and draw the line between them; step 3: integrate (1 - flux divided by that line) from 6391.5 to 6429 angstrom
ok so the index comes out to 0.5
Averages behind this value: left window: 21.4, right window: 21.8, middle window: 21.2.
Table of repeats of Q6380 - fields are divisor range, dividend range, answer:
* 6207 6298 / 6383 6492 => 1.10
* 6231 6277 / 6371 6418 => 1.11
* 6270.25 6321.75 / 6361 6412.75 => 1.04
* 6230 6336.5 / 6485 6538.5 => 1.14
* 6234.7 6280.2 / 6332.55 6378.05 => 1.07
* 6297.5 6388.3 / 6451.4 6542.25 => 1.08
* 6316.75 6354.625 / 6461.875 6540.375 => 1.09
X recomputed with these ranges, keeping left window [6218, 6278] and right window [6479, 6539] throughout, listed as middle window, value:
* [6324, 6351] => -0.01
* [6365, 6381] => -0.02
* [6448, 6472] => 0.01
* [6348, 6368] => 0.00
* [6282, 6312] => -0.03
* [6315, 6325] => 0.01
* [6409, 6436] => 0.00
